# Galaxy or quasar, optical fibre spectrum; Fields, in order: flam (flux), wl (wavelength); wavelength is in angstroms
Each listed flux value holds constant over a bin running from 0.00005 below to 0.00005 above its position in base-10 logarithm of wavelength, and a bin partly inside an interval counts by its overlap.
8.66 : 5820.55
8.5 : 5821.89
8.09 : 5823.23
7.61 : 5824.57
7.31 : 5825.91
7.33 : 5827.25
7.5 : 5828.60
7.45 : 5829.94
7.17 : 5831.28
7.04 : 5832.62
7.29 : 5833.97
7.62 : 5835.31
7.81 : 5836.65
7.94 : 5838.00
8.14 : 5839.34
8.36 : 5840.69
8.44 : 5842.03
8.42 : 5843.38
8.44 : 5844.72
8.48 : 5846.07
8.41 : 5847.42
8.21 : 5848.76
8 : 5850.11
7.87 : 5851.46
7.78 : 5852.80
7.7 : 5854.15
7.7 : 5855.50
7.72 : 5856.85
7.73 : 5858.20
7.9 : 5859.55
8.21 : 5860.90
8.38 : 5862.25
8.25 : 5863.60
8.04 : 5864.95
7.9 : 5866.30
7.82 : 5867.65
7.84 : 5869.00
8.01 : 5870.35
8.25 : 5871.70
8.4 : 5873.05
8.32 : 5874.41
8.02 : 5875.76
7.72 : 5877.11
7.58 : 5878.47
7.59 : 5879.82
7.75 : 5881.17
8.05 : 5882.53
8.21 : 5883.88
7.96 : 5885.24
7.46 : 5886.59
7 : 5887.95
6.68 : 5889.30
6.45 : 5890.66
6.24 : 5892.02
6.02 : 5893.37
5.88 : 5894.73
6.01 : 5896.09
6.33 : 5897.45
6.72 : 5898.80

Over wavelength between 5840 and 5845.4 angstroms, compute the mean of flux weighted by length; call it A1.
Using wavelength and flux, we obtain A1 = 8.41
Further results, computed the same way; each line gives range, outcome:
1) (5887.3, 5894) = 6.48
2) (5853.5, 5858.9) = 7.71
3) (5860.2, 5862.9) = 8.29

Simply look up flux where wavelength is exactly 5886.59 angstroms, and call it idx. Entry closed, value 7.46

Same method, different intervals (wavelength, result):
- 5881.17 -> 7.75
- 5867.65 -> 7.82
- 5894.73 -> 5.88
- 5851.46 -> 7.87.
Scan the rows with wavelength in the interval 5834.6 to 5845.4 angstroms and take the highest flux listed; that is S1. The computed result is 8.44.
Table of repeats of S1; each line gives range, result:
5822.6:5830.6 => 8.09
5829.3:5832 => 7.45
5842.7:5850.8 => 8.48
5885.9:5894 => 7.46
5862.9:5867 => 8.25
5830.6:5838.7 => 7.94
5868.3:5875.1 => 8.4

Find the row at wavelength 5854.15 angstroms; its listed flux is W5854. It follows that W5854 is 7.7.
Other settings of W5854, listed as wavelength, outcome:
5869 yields 7.84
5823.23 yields 8.09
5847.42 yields 8.41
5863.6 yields 8.25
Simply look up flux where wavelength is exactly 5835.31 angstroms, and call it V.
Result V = 7.62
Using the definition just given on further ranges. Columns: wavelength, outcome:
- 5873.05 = 8.4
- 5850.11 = 8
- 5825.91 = 7.31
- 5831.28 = 7.17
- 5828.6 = 7.5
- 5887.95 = 7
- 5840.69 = 8.36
